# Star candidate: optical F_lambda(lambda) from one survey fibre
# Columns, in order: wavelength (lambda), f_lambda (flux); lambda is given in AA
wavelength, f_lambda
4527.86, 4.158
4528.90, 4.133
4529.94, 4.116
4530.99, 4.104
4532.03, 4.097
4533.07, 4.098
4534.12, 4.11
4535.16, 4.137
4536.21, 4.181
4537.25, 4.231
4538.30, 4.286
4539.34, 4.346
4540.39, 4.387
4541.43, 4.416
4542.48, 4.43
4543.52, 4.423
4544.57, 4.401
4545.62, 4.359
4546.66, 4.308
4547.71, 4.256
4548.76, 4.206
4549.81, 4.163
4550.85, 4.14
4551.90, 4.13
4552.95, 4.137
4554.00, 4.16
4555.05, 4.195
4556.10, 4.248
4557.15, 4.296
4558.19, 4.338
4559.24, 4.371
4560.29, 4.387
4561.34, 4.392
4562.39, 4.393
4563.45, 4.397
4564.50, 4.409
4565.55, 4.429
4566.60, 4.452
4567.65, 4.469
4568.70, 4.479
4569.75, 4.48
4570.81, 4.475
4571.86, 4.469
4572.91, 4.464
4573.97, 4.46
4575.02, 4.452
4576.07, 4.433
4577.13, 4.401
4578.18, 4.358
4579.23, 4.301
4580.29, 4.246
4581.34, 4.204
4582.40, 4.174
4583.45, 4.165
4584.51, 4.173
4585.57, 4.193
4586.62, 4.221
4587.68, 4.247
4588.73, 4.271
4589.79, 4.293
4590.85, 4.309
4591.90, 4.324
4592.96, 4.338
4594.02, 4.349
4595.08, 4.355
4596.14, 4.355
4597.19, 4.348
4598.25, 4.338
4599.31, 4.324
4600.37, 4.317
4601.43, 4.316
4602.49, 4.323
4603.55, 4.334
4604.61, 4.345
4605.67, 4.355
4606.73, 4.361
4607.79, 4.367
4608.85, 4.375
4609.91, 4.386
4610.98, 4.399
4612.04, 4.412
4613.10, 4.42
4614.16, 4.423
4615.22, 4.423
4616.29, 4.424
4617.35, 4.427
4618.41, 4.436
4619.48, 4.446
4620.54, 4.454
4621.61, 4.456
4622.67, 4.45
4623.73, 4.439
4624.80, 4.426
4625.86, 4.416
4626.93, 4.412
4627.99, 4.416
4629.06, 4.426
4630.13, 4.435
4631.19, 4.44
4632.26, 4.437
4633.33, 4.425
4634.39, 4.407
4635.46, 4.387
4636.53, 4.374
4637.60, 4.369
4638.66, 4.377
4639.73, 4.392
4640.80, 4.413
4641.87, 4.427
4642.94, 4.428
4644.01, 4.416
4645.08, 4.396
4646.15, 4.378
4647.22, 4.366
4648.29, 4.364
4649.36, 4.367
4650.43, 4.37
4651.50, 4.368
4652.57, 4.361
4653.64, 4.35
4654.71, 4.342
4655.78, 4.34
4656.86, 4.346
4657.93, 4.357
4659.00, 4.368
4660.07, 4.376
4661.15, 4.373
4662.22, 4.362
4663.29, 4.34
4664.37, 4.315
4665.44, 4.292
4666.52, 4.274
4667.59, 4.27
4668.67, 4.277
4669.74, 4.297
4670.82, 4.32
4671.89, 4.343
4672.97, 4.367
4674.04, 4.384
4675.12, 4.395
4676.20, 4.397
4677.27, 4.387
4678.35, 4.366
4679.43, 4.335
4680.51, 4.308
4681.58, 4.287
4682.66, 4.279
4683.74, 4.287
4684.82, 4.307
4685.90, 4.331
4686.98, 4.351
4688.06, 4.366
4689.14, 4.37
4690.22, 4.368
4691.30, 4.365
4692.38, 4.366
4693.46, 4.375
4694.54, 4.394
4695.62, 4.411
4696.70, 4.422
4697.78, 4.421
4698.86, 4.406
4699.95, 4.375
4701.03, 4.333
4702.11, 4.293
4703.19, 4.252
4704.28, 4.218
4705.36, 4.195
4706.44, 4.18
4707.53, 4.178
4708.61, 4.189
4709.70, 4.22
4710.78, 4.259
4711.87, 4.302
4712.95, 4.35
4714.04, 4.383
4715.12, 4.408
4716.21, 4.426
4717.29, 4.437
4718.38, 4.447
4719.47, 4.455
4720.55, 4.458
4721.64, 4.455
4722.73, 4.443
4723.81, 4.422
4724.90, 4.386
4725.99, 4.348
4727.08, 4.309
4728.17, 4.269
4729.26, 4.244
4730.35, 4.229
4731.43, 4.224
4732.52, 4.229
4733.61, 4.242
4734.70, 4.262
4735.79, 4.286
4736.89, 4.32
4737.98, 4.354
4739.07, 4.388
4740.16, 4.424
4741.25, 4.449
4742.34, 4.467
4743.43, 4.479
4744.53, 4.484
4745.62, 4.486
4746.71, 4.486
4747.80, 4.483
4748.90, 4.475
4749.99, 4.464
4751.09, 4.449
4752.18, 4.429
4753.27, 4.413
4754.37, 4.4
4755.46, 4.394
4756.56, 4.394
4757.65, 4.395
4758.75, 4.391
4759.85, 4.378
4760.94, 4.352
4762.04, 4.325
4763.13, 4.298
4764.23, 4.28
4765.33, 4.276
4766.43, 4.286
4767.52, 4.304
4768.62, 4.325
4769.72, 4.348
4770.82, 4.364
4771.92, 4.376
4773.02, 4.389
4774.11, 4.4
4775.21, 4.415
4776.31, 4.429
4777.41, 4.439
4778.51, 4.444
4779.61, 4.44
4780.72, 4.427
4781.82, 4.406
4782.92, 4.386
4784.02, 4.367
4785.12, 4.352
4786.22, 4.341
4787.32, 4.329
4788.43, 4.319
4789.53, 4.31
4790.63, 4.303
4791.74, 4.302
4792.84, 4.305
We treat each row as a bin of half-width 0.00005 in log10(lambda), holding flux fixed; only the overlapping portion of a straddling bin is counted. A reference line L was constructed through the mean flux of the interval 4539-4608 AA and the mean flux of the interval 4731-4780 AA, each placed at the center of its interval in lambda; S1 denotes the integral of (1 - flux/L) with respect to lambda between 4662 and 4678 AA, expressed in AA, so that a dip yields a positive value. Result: 0.1 AA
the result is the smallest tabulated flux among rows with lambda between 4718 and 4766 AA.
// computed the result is 4.224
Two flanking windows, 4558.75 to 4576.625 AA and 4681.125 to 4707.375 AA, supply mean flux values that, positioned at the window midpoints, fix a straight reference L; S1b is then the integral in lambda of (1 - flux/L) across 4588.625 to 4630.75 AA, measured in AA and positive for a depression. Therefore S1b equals 0.2 AA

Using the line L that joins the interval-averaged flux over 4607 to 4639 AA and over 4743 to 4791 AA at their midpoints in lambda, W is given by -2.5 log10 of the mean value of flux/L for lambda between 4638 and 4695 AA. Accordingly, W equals 0.01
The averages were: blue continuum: 4.42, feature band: 4.35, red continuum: 4.39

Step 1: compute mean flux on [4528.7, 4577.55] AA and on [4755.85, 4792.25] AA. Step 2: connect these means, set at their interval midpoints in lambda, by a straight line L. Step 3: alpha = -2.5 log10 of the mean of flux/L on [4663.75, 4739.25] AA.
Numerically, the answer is 0.00 mag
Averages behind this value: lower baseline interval 4.31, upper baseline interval 4.36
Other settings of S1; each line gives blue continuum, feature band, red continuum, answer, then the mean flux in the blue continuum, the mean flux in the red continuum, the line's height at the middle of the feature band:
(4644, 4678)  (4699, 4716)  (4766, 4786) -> 0.32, 4.35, 4.38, 4.36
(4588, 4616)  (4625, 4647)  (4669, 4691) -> -0.31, 4.35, 4.34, 4.35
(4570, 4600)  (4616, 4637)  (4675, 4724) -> -0.46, 4.32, 4.35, 4.33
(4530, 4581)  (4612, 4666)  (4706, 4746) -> -0.79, 4.32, 4.35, 4.33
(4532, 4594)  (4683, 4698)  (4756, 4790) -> -0.08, 4.31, 4.36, 4.34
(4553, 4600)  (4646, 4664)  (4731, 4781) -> -0.01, 4.34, 4.38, 4.36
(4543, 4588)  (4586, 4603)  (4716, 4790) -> 0.07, 4.32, 4.38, 4.33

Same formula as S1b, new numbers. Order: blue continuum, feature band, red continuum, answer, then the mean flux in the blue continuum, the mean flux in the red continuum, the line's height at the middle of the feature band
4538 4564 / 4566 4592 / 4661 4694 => -0.2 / 4.3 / 4.34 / 4.31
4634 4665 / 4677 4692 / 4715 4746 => 0.1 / 4.37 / 4.37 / 4.37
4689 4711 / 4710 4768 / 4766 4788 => -0.3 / 4.31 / 4.38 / 4.35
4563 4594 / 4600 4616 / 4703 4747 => -0.1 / 4.35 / 4.34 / 4.35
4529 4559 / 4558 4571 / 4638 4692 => -0.5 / 4.24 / 4.35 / 4.26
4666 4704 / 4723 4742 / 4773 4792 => 0.2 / 4.34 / 4.38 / 4.36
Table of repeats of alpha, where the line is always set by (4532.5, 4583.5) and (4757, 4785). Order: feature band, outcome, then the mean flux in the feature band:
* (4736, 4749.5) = -0.018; 4.44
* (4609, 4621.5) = -0.021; 4.42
